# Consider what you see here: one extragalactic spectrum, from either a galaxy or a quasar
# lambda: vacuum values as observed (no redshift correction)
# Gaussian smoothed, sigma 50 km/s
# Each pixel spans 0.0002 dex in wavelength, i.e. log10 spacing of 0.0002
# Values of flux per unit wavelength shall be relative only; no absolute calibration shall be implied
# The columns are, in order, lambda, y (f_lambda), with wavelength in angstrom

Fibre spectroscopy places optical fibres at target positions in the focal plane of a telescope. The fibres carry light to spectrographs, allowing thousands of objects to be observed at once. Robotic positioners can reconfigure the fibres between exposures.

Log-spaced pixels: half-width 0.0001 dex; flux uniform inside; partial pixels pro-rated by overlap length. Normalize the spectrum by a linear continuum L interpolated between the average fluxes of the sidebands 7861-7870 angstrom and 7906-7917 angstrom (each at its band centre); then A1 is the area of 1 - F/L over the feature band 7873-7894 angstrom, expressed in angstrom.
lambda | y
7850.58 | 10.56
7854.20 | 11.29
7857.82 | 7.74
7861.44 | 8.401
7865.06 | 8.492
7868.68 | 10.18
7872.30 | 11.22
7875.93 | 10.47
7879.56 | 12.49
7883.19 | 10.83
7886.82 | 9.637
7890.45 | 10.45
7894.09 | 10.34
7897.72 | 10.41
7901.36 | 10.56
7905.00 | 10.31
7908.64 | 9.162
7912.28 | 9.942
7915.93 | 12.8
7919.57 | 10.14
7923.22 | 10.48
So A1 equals -2.5 angstrom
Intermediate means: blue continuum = 9.06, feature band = 10.8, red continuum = 10.5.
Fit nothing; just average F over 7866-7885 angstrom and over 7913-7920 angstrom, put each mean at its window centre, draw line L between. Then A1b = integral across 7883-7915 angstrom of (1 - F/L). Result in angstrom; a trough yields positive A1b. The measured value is 2.9 angstrom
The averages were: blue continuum 10.9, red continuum 11.5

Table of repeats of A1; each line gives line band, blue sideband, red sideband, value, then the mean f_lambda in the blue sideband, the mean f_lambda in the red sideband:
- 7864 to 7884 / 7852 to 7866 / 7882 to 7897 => -2.1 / 9.05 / 10.3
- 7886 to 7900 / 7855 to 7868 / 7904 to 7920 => -0.7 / 8.62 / 10.5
